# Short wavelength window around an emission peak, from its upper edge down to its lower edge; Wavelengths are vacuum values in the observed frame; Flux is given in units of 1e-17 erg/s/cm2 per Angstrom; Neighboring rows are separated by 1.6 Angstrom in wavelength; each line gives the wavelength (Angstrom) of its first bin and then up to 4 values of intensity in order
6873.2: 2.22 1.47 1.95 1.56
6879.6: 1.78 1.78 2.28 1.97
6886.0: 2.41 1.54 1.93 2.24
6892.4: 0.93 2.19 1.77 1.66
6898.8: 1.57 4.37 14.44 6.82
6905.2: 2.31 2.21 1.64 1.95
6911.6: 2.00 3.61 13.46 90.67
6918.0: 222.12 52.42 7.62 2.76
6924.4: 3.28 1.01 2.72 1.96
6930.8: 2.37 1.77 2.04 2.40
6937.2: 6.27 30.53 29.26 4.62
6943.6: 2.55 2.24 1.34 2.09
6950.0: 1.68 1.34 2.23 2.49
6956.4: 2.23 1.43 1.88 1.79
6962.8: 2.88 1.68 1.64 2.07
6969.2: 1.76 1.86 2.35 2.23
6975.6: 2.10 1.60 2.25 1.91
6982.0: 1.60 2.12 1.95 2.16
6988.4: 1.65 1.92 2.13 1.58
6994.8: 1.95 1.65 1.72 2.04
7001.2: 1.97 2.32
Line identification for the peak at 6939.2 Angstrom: [N II] 6583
